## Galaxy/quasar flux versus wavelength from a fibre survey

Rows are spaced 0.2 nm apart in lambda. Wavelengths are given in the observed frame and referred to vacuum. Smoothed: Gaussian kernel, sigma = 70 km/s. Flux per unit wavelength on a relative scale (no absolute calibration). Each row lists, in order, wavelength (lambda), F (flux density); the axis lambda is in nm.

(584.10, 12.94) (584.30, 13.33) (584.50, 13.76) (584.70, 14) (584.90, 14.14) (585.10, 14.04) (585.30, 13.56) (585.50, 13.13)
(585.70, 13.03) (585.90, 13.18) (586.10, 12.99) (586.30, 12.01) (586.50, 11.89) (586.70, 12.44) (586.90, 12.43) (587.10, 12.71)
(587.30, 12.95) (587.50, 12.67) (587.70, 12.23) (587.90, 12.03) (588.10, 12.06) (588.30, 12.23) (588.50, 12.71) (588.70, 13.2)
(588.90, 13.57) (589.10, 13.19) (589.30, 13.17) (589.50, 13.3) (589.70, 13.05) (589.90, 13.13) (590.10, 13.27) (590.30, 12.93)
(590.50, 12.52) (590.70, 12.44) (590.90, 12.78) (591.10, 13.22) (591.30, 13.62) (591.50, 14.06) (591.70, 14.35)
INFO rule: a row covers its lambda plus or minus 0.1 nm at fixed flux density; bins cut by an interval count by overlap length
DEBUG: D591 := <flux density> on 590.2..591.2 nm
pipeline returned 12.8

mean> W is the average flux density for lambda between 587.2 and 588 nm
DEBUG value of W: 12.5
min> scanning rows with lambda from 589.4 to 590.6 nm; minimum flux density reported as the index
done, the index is 12.52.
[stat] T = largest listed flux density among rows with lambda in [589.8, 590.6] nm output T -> 13.27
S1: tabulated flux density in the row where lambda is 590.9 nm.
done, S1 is 12.78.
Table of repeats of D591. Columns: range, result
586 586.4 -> 12.5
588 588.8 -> 12.6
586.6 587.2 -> 12.5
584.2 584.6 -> 13.5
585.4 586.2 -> 13.1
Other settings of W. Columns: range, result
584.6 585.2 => 14.1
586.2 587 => 12.2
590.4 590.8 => 12.5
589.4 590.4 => 13.1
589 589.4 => 13.2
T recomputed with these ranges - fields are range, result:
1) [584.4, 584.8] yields 14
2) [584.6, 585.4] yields 14.14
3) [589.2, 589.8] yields 13.3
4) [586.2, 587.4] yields 12.95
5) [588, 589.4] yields 13.57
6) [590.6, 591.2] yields 13.22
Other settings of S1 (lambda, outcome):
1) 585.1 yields 14.04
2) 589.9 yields 13.13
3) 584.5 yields 13.76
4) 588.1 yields 12.06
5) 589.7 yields 13.05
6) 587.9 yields 12.03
